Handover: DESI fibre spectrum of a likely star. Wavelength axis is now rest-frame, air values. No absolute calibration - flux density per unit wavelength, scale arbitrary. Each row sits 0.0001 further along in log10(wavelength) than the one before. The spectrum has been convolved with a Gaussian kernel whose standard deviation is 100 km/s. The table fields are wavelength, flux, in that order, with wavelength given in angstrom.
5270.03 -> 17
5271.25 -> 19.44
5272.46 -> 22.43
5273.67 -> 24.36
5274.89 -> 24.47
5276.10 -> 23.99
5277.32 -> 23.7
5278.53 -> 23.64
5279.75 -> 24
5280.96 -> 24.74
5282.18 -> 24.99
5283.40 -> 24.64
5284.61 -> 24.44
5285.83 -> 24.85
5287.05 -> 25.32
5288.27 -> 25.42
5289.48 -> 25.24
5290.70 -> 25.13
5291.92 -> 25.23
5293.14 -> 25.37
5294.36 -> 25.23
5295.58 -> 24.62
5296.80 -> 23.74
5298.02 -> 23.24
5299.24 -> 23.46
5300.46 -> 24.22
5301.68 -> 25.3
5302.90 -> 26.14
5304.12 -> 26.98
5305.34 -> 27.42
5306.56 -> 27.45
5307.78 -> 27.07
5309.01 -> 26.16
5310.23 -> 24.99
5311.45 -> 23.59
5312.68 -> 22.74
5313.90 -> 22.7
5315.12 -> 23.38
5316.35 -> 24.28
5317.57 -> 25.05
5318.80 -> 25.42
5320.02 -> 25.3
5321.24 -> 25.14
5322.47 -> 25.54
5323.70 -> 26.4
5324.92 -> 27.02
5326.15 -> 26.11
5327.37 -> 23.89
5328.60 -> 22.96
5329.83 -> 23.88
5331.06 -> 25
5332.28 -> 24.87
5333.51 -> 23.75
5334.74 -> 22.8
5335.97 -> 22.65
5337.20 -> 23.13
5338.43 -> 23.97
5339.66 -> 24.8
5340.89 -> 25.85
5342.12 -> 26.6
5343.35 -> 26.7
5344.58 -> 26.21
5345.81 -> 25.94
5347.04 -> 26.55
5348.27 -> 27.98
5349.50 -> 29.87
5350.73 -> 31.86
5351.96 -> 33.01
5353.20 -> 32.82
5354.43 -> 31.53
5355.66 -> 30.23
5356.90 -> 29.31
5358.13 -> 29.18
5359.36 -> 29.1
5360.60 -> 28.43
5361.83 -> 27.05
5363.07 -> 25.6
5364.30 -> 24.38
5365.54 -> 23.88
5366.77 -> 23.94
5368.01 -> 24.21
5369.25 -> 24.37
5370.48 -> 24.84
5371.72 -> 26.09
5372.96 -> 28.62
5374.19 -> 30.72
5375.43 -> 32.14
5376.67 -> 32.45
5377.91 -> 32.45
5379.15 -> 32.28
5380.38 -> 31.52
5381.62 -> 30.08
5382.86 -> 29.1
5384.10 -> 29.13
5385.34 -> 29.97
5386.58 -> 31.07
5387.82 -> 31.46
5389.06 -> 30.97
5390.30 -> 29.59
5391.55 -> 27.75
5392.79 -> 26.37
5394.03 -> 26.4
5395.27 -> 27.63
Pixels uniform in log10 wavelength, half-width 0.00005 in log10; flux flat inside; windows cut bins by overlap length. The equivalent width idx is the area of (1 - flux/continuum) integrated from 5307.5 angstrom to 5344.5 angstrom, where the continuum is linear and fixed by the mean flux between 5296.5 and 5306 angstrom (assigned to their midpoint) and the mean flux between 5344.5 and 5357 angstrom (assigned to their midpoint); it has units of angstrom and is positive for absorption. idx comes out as 3.6 angstrom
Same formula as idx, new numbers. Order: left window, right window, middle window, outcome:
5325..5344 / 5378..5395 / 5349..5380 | -1.4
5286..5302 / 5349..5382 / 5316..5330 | 0.7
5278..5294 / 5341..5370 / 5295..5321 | 0.8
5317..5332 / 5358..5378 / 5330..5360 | -1.1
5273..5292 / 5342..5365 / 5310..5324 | 1.1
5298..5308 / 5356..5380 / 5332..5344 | 1.1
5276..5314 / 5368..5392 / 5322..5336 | 1.1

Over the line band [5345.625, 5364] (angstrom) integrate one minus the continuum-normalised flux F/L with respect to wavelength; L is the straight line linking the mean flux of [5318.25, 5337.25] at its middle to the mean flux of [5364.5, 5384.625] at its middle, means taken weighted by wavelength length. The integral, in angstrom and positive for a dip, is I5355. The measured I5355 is -1.7 angstrom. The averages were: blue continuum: 24.7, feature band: 29.2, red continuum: 28.4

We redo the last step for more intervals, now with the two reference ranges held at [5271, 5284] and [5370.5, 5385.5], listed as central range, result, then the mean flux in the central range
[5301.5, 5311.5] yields -0.26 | 26.3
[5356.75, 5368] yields 1.02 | 26.5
